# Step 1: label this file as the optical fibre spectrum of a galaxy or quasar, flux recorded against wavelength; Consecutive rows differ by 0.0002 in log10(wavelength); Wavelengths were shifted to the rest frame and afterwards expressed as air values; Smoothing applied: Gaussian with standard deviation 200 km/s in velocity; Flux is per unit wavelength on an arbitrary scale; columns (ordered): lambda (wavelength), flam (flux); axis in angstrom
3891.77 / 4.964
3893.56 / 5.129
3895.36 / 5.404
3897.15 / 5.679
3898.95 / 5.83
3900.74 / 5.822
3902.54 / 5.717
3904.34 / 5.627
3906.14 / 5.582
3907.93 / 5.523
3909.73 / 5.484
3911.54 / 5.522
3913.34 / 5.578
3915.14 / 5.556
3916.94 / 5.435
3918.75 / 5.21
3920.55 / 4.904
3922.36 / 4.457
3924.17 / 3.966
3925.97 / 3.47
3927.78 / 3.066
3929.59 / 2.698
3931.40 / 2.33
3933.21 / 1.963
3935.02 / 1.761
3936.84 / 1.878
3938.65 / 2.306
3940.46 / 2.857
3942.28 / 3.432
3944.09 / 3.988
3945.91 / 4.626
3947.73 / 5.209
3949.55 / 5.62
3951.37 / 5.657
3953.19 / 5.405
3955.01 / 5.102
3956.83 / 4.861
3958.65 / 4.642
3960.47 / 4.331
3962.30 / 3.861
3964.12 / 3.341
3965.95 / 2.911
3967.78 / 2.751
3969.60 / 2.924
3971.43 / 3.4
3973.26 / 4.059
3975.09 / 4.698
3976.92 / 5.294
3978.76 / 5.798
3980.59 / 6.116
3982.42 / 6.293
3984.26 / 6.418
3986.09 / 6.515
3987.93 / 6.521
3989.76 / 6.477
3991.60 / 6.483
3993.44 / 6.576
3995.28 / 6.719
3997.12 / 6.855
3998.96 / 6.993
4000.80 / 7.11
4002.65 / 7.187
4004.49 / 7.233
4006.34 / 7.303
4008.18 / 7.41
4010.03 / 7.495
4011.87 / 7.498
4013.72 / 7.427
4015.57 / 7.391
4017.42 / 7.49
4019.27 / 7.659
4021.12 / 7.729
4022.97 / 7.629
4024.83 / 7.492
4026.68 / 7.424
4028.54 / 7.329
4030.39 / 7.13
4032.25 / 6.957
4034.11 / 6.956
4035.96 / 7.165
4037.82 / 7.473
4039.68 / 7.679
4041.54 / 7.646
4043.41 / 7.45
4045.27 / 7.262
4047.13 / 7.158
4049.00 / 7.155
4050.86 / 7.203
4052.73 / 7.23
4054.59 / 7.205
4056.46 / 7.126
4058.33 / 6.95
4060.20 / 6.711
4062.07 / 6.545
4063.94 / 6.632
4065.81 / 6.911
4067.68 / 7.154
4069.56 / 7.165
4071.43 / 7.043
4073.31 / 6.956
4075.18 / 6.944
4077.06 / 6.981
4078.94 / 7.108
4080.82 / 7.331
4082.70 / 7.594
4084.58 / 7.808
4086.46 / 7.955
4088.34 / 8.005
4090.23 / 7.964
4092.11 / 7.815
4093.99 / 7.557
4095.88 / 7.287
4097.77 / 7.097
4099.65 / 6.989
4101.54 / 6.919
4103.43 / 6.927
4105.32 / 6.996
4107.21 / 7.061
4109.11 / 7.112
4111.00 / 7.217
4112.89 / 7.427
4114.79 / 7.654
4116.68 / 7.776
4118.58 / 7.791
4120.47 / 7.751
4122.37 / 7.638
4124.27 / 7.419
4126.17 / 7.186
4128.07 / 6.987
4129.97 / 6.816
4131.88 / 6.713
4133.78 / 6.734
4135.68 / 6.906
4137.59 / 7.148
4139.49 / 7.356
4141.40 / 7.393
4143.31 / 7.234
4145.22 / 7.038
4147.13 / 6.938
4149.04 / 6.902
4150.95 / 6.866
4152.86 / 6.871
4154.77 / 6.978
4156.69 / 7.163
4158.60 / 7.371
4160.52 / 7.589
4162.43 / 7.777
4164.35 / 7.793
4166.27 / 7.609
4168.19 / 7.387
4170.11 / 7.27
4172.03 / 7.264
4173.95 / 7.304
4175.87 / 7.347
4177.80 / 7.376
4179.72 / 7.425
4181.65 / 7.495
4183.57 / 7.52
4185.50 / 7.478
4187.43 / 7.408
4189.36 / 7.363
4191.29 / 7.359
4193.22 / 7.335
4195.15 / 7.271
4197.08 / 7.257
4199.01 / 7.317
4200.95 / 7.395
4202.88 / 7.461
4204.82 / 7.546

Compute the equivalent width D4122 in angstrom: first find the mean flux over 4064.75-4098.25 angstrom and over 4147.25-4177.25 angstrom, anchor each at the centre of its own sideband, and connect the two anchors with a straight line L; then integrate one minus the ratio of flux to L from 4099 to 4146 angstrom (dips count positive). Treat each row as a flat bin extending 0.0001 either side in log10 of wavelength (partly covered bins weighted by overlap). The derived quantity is 0.8 angstrom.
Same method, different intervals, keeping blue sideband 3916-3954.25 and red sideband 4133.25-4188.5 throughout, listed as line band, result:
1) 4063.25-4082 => -3.5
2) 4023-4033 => -3.9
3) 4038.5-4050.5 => -4.1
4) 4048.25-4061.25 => -3.3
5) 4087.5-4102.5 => -2.8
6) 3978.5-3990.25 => -4.5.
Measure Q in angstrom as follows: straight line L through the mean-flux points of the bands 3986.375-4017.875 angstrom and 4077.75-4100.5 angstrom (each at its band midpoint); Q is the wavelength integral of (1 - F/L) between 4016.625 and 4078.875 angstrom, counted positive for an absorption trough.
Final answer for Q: 0.9 angstrom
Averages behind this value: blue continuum 7.05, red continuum 7.54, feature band 7.2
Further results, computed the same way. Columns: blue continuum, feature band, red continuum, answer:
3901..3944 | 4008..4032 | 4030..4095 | -4.4 angstrom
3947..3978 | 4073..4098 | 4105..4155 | -4.1 angstrom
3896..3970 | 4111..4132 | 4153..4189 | -2.0 angstrom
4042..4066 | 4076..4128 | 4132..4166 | -2.2 angstrom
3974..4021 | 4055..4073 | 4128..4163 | 0.0 angstrom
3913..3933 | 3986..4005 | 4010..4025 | -0.1 angstrom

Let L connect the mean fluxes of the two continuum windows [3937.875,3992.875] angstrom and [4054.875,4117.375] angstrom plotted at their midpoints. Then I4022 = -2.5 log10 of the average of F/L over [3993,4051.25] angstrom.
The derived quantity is -0.23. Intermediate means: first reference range 4.75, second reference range 7.23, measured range 7.29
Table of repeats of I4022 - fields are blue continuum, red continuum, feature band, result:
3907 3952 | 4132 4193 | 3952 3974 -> 0.14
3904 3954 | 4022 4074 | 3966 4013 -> -0.05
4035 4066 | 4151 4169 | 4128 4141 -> 0.05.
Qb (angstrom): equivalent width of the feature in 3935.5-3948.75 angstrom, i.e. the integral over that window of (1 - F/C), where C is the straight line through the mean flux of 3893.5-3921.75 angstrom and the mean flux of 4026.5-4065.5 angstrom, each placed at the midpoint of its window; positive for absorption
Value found 5.6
